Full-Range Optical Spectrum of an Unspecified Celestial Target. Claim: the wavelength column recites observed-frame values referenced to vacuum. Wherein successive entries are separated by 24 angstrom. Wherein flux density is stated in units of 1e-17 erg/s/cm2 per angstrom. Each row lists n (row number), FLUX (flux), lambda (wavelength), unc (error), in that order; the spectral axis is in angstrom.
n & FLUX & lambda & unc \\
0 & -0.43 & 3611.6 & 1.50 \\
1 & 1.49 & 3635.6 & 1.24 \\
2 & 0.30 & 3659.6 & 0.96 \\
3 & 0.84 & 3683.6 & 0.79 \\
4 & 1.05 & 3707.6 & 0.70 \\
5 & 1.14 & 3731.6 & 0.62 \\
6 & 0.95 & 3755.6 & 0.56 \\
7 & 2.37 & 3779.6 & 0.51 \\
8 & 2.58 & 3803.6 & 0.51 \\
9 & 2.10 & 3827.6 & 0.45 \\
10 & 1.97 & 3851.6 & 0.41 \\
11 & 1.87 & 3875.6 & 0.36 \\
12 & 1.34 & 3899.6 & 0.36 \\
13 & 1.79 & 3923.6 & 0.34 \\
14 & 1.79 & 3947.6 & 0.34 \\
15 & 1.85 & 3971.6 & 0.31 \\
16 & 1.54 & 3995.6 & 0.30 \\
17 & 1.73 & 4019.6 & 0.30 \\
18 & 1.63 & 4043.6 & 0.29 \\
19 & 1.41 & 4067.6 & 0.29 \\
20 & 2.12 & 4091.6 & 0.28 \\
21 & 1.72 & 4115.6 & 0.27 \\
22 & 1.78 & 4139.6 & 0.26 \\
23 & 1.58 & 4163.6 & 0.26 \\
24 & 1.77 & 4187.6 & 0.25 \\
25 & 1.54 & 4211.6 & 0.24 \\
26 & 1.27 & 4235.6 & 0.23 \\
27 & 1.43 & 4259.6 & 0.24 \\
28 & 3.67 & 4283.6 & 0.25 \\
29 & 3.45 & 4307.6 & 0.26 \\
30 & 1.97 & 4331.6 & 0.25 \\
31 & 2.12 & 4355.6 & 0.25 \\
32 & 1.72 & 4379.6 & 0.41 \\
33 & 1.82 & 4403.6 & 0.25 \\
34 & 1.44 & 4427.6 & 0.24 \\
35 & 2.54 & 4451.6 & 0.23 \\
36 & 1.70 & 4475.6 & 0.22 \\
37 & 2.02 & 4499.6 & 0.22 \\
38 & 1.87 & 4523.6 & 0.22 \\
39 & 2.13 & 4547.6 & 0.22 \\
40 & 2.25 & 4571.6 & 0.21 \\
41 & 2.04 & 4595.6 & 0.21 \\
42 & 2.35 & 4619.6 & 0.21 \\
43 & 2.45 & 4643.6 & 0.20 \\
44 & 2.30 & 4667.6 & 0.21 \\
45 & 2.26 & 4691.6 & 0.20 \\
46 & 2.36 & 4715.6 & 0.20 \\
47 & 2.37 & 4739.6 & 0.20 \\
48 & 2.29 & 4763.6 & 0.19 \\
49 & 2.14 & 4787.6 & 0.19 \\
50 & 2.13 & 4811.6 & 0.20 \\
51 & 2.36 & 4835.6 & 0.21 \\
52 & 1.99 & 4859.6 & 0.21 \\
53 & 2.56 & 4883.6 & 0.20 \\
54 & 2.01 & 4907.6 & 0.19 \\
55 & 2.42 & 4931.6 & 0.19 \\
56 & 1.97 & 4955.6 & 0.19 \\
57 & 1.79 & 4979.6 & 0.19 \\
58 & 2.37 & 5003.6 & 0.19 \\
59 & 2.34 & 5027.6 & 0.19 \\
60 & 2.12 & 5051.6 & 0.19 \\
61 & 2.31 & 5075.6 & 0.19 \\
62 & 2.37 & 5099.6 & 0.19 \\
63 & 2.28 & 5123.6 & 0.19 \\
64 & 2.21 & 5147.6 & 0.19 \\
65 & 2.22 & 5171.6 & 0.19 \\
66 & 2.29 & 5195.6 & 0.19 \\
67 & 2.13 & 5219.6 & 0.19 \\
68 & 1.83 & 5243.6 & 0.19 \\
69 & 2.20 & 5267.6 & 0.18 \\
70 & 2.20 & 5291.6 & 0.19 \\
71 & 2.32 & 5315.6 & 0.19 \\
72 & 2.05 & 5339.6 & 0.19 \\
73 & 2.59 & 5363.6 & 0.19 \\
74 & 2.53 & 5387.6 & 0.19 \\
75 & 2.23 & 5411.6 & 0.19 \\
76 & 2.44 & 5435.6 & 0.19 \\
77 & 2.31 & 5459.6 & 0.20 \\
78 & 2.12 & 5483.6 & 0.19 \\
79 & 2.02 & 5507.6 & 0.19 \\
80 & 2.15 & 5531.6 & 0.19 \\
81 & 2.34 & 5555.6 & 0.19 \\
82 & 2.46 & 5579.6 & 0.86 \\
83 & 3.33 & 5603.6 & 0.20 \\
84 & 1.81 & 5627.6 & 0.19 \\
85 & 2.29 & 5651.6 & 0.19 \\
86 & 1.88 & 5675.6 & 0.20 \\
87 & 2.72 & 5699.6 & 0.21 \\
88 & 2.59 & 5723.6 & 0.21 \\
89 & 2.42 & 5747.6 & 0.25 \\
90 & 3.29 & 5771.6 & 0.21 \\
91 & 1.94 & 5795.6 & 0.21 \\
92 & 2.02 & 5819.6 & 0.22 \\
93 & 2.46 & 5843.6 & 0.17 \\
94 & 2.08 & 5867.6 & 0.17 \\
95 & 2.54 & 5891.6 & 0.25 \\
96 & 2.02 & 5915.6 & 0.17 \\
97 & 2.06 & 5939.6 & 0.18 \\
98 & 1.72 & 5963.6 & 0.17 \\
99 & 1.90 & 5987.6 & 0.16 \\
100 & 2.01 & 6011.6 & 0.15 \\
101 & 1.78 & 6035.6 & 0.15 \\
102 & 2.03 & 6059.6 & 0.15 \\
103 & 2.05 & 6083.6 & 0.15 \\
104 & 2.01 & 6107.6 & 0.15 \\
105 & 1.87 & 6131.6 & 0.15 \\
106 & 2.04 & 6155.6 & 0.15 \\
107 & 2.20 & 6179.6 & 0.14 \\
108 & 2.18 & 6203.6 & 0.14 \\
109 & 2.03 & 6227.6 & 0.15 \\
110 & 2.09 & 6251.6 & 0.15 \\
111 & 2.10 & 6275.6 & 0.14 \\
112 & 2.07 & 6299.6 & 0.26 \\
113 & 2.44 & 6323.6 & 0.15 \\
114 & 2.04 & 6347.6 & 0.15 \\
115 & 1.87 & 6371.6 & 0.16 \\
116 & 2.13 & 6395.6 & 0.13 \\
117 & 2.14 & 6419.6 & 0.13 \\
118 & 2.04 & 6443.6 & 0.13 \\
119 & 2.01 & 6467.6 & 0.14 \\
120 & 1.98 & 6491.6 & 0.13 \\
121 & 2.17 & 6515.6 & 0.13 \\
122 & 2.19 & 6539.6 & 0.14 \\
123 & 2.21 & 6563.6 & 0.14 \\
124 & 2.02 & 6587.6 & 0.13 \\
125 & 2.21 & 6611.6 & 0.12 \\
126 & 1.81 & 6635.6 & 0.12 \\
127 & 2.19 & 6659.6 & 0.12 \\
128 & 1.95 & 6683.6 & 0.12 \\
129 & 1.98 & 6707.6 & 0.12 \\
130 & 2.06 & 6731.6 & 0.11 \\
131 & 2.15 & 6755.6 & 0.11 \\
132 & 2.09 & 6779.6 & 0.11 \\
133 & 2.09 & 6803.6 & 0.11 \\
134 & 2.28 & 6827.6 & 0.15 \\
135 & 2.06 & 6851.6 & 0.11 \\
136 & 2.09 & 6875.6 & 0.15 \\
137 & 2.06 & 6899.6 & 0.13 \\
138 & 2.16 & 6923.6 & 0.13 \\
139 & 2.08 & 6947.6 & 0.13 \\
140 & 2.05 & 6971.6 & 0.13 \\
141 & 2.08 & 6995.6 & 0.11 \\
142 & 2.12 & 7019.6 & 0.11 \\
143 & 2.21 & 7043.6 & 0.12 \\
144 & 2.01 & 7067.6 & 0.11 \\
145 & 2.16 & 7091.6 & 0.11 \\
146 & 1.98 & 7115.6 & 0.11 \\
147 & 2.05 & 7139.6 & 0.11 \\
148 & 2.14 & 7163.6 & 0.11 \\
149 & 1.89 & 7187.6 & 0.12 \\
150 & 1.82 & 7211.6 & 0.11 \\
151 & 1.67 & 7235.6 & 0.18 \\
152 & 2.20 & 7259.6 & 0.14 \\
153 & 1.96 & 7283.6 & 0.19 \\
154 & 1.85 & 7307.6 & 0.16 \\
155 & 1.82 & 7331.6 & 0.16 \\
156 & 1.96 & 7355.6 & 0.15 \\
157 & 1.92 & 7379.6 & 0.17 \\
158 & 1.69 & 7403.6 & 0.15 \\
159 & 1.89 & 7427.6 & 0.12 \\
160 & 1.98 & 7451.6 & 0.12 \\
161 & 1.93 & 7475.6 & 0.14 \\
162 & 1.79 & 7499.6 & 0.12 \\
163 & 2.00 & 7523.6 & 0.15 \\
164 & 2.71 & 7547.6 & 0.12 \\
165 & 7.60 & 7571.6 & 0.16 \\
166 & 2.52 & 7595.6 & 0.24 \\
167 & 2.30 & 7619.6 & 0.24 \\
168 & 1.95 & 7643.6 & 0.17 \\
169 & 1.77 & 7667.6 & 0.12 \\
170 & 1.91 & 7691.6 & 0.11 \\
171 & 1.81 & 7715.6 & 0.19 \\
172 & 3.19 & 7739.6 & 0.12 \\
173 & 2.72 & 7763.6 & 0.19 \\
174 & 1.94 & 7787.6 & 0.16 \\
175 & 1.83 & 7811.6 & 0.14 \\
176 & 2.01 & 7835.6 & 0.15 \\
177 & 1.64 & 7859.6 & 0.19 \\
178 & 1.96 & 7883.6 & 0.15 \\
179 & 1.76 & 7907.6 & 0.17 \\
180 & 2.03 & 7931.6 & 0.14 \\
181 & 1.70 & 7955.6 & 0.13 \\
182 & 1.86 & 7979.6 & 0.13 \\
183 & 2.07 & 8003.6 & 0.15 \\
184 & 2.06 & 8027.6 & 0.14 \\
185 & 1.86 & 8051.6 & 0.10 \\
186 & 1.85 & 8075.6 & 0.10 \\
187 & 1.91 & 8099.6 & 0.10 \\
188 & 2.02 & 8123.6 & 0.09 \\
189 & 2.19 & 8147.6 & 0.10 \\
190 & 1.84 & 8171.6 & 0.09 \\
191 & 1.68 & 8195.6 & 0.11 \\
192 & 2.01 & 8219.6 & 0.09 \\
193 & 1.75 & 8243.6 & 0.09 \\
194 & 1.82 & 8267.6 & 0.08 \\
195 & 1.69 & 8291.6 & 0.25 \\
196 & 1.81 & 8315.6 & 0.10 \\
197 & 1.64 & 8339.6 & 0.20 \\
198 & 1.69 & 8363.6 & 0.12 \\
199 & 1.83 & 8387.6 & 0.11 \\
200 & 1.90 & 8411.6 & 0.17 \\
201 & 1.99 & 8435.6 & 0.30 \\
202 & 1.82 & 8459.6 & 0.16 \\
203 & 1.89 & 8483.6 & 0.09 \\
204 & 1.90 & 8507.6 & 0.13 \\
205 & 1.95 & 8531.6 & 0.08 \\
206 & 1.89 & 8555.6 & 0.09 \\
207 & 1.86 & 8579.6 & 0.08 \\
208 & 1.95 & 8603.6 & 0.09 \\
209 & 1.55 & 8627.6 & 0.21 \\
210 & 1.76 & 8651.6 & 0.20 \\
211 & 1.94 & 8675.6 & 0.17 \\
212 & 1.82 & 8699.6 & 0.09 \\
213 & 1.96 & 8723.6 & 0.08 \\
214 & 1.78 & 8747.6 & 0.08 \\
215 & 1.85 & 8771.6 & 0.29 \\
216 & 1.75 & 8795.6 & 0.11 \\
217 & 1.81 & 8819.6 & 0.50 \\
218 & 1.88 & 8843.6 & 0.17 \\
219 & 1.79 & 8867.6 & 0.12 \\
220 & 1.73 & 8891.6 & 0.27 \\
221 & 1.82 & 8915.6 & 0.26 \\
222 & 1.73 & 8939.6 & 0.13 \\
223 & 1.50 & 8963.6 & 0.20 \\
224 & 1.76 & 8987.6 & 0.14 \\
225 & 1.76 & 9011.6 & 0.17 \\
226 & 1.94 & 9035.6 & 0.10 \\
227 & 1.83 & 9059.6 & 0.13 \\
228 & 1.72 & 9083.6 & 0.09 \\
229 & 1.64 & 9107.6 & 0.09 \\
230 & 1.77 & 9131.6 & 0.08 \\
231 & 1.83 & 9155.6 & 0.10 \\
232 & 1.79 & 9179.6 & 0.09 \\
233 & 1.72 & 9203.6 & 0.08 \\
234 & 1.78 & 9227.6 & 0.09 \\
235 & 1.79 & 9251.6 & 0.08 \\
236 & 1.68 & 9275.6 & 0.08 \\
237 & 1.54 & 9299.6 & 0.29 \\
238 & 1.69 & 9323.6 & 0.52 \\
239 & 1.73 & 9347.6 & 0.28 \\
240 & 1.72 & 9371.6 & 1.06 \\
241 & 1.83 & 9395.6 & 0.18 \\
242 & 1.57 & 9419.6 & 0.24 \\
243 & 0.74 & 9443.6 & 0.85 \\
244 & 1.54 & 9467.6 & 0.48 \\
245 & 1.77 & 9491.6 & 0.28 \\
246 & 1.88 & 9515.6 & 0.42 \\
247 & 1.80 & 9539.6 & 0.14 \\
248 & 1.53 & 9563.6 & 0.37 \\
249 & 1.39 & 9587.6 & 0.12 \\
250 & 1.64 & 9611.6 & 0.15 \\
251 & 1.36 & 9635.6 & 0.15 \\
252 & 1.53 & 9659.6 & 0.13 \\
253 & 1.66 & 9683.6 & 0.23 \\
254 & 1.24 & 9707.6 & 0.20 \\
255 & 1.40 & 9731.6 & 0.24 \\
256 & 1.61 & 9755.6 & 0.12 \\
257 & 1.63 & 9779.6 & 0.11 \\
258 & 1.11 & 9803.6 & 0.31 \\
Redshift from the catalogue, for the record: 0.152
